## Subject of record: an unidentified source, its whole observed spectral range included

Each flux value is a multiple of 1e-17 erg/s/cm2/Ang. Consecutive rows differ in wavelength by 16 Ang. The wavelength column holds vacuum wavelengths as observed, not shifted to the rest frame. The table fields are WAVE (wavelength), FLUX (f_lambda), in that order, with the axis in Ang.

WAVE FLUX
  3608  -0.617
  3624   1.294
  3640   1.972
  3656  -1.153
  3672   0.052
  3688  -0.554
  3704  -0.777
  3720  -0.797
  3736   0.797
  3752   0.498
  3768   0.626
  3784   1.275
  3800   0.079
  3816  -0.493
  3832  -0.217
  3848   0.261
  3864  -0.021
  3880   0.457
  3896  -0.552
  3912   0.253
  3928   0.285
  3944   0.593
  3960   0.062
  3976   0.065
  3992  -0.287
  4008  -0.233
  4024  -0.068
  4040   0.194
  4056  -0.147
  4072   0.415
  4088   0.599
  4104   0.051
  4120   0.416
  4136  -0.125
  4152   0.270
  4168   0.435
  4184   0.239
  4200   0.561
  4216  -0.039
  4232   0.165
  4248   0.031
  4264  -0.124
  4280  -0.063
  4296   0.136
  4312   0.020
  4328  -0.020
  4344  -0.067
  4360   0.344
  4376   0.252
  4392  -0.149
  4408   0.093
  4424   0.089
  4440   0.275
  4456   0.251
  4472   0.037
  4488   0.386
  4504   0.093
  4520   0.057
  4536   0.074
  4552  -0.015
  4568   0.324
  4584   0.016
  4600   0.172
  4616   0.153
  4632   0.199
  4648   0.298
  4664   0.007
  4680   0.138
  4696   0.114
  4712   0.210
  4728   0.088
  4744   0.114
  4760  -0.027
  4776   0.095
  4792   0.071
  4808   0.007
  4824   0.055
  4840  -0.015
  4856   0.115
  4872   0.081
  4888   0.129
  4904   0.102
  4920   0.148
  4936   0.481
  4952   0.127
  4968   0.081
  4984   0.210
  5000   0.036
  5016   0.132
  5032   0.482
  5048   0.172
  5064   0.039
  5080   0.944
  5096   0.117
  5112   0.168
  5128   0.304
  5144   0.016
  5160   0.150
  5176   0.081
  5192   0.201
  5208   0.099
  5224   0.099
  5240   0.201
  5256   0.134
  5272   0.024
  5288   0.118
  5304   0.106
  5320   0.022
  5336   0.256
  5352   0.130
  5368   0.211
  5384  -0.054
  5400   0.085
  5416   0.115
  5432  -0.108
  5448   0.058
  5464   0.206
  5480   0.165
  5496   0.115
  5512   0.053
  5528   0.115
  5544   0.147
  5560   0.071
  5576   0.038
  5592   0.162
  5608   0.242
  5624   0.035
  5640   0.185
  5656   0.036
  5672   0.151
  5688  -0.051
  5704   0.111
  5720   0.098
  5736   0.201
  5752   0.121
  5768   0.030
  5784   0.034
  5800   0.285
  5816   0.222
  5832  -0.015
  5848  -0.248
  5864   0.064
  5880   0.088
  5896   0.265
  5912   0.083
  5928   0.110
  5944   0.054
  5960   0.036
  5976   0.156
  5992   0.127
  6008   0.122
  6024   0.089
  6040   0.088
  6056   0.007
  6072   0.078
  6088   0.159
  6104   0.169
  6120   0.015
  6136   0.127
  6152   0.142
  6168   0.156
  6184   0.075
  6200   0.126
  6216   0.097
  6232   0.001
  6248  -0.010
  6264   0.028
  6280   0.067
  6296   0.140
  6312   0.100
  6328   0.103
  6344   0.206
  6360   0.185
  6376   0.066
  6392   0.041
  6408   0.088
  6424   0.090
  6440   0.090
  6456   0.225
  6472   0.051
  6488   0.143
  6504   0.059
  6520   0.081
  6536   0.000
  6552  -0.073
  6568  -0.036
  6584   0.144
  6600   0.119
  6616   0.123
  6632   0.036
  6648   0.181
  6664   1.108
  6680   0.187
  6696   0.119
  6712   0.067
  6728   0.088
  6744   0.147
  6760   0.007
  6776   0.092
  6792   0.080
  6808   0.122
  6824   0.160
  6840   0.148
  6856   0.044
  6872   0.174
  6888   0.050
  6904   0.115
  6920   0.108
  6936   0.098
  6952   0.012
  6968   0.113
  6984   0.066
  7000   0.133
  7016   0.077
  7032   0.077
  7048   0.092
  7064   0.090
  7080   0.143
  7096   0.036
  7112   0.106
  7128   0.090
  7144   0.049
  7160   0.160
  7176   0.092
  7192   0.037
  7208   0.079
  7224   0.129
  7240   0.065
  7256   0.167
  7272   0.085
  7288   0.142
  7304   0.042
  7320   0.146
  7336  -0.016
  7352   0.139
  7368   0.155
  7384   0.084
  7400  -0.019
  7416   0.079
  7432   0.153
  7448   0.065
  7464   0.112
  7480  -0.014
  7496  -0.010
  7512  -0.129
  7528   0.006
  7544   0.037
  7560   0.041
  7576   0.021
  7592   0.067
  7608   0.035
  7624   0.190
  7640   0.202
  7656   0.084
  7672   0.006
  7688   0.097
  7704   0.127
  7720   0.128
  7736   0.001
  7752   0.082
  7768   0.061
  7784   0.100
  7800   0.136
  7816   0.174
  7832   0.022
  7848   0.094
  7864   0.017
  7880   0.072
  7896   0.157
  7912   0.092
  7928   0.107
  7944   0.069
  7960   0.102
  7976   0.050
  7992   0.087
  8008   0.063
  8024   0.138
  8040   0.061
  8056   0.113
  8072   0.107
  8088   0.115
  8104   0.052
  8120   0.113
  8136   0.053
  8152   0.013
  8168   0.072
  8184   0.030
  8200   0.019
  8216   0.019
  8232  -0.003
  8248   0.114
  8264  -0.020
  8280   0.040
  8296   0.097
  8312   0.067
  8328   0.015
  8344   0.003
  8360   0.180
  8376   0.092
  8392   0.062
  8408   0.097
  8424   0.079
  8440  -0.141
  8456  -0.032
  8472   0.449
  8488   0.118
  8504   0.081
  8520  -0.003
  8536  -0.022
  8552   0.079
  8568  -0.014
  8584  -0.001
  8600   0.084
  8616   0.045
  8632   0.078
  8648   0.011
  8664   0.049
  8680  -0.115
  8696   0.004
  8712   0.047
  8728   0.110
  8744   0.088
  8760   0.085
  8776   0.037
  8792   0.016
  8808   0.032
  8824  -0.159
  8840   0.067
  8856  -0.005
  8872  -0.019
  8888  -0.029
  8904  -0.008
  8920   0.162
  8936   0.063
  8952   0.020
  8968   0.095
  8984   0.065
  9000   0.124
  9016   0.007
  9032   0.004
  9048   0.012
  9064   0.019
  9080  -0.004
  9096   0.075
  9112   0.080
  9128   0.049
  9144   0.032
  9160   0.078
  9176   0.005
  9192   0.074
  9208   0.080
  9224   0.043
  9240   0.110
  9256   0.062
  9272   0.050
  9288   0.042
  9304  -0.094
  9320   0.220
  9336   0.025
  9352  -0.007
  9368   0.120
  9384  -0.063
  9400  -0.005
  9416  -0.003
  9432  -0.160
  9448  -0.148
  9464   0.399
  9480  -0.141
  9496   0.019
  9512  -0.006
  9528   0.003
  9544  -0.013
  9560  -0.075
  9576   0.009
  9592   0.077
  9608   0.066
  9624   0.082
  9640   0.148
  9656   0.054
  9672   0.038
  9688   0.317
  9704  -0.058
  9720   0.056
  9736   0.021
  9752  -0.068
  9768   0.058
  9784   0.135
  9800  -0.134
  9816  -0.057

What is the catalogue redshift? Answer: 0.016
